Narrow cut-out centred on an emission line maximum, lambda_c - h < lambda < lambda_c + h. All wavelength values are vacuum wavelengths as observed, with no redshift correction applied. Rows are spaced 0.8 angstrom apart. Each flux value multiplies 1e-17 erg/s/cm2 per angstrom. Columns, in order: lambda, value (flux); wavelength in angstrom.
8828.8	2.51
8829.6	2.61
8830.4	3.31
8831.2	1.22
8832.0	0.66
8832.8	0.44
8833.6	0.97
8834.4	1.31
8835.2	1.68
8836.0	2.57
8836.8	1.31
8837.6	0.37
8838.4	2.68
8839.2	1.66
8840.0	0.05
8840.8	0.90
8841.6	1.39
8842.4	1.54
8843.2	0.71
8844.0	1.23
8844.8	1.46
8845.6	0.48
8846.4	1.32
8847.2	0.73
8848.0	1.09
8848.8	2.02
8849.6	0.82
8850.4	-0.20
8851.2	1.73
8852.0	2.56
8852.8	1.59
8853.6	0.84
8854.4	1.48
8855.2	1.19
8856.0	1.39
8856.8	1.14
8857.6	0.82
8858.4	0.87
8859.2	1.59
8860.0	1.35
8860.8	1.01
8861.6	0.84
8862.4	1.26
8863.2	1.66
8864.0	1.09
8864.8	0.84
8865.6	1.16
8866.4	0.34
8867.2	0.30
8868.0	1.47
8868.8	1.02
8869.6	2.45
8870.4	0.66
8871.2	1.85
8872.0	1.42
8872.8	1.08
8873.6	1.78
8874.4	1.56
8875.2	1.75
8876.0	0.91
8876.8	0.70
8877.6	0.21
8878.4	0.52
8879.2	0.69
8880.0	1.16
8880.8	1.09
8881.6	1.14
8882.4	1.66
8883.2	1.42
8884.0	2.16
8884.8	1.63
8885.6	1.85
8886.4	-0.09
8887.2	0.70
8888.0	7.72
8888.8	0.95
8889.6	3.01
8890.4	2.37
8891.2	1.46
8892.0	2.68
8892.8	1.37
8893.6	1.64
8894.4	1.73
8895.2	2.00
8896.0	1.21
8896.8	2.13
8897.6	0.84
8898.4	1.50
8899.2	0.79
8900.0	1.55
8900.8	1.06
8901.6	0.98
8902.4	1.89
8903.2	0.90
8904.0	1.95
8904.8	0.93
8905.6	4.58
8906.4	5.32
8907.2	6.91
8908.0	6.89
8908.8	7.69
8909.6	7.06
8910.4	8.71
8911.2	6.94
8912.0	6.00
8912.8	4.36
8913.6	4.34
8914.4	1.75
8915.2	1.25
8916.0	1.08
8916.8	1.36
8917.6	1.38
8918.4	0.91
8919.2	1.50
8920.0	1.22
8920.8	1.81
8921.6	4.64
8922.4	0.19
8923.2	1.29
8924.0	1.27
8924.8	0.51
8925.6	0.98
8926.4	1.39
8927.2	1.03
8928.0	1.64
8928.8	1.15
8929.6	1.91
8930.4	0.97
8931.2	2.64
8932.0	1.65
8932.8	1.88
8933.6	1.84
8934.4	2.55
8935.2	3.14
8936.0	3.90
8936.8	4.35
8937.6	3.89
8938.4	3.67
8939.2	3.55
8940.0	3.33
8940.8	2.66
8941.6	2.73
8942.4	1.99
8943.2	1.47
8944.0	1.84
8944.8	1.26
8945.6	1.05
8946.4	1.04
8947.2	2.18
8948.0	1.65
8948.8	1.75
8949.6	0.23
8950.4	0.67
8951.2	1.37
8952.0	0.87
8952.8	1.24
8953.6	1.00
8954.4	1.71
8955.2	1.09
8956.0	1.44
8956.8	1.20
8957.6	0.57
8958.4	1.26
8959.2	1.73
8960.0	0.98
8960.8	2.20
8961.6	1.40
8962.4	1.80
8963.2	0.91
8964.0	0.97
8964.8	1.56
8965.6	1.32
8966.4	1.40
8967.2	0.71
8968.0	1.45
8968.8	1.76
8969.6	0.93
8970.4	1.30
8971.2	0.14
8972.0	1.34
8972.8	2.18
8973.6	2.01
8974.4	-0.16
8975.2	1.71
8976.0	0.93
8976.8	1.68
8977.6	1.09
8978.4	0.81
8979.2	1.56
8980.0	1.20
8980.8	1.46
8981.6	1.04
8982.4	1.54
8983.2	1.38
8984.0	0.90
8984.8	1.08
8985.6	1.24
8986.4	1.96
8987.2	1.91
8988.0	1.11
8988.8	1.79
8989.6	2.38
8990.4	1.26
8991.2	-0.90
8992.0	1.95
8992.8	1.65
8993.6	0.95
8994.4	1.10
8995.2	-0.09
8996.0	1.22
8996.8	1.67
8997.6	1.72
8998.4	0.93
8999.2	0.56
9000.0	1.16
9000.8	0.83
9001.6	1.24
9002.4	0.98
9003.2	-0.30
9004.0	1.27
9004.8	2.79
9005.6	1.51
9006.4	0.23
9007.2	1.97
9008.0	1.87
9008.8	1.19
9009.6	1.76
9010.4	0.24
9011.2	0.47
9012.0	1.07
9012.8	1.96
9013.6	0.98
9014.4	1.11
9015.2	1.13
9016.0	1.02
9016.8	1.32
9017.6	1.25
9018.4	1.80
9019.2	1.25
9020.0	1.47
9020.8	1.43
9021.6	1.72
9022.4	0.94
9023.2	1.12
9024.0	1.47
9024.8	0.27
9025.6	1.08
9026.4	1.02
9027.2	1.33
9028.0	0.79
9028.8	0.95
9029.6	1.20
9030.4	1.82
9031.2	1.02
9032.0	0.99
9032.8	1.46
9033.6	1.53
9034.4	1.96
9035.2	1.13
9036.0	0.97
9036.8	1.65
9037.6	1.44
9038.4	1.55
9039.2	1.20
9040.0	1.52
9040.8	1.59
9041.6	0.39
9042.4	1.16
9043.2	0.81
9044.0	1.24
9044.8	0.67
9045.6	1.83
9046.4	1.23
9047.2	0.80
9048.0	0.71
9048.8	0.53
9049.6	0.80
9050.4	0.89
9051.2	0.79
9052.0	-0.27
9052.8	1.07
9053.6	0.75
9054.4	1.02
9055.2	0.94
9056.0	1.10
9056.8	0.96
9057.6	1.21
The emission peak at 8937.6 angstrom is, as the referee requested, [N II] 6583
